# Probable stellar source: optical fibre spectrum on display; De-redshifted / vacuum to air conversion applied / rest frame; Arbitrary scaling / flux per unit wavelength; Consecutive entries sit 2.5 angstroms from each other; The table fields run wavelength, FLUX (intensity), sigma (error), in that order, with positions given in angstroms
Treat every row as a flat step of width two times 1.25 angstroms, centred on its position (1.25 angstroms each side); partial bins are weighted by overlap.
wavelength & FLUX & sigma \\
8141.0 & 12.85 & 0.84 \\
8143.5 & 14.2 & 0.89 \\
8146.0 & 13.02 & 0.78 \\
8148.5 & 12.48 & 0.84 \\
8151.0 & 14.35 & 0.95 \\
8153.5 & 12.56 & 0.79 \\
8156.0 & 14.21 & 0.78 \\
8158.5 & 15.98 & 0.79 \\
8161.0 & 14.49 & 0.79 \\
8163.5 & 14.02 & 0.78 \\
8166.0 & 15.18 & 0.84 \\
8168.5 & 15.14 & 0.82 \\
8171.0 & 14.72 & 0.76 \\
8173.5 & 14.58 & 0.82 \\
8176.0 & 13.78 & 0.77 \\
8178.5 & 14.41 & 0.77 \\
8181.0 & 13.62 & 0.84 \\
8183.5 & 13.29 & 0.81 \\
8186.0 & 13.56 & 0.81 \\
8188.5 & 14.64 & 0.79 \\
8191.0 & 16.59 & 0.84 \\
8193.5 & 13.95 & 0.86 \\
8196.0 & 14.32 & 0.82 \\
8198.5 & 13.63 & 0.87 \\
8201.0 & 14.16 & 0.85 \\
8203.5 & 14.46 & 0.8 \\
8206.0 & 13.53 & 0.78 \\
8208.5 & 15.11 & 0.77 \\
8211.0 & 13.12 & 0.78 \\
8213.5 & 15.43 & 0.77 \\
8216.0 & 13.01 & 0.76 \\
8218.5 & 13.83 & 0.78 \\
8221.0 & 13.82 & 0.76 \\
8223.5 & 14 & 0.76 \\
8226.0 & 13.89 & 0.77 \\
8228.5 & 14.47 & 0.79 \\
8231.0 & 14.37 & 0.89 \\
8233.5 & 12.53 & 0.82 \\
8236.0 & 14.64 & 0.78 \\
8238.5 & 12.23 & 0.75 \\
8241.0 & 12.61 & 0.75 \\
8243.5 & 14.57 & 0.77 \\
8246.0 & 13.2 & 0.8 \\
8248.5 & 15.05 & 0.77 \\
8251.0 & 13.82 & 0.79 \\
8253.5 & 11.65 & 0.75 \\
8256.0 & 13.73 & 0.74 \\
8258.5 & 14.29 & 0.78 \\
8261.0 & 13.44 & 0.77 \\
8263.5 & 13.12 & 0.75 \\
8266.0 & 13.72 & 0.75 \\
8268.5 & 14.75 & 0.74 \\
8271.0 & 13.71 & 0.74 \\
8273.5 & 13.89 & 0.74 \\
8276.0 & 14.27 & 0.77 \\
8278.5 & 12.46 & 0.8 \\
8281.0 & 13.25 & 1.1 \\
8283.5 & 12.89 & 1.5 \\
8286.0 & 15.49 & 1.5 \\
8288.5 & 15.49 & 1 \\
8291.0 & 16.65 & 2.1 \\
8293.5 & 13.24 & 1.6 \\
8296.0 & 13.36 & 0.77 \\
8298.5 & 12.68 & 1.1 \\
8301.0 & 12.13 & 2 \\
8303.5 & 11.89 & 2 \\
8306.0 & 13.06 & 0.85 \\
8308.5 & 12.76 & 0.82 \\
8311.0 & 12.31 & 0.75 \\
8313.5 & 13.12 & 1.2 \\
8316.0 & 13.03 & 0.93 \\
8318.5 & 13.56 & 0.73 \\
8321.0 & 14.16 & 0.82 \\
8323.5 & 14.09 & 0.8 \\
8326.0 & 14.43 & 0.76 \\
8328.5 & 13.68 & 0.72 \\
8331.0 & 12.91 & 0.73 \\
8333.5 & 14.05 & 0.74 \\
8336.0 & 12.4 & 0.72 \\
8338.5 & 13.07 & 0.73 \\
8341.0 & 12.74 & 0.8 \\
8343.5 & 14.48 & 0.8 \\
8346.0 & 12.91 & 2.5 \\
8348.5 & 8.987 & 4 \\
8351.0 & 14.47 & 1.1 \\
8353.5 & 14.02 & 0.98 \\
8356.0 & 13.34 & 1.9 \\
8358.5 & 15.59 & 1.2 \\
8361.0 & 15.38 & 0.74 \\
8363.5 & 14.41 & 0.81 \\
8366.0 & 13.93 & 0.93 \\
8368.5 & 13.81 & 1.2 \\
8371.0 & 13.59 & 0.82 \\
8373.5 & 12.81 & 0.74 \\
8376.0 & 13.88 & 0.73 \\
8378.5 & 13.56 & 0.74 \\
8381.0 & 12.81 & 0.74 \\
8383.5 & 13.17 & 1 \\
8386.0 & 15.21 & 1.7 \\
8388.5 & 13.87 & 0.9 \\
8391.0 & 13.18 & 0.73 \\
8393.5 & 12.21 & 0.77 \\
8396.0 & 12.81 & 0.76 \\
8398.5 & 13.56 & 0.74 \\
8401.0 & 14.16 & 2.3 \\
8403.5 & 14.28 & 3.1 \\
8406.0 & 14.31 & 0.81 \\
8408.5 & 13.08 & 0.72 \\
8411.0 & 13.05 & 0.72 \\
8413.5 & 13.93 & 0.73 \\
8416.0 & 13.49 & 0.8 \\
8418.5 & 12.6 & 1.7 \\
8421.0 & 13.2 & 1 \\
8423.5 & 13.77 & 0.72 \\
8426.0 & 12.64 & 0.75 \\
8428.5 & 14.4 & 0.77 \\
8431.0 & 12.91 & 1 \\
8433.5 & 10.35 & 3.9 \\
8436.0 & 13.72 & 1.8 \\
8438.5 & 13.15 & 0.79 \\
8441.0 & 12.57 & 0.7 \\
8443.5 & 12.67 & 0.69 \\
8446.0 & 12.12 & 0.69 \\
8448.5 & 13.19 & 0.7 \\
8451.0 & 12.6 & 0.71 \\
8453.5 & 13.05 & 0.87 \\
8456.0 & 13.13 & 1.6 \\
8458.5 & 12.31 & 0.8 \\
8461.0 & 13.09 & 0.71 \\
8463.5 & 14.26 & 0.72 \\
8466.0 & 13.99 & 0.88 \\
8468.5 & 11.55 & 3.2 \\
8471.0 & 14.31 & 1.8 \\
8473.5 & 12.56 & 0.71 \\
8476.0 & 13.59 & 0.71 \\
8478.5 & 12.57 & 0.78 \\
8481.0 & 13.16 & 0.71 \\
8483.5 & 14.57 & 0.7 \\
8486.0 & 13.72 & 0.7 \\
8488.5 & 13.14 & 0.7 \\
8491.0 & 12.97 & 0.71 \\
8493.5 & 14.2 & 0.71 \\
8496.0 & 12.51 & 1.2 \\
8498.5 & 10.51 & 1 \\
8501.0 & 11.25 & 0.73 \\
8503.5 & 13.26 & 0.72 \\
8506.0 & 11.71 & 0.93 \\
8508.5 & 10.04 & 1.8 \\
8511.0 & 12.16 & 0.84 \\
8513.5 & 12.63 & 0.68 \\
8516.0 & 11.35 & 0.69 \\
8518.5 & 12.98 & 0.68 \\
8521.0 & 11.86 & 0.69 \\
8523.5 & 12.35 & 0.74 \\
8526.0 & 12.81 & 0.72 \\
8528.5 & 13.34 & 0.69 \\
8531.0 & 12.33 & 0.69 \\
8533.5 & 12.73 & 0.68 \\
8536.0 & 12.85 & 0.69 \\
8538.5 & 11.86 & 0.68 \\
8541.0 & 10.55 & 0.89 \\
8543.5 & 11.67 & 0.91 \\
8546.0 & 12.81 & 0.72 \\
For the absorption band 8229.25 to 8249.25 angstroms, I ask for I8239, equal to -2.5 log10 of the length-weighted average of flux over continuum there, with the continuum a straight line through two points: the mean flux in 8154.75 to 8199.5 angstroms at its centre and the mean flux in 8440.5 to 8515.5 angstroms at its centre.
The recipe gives 0.04 mag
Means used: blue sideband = 14.5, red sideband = 12.8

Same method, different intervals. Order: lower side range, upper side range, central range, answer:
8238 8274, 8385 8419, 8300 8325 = 0.045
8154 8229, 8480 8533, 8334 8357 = 0.037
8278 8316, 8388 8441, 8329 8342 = 0.022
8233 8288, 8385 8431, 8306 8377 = 0.007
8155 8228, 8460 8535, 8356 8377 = -0.058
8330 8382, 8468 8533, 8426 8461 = 0.014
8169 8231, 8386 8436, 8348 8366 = -0.033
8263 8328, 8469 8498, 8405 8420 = 0.000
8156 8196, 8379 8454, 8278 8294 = -0.033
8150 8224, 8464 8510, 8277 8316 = 0.027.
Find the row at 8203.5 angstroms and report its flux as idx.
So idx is 14.46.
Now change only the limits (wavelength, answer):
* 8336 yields 12.4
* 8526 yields 12.81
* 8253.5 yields 11.65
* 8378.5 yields 13.56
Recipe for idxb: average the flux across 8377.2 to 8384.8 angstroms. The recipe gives 13.2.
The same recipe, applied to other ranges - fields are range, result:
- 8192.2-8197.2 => 14.2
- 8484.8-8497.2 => 13.3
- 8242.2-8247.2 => 13.9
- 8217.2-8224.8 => 13.9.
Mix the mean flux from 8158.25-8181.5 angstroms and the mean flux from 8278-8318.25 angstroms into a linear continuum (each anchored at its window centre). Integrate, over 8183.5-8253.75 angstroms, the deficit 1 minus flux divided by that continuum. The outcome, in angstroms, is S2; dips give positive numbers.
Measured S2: 0.8 angstroms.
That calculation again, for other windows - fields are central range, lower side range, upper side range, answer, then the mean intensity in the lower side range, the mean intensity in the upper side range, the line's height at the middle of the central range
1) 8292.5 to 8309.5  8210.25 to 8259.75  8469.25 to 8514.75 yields 0.9 angstroms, 13.7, 12.7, 13.5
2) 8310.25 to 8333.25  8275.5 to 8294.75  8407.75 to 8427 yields 0.7 angstroms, 14.2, 13.2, 13.9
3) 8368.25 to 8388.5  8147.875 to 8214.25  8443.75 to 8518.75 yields -0.5 angstroms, 14.3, 12.7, 13.3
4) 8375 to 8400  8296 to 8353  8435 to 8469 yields -0.8 angstroms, 13.1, 13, 13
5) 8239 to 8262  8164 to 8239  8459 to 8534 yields 0.6 angstroms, 14.2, 12.7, 13.9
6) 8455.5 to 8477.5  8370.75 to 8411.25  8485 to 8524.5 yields -0.9 angstroms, 13.5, 12.3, 12.7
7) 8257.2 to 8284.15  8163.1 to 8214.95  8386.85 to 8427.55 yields 0.7 angstroms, 14.3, 13.4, 14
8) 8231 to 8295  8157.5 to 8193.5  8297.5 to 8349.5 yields -0.8 angstroms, 14.5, 13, 13.6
